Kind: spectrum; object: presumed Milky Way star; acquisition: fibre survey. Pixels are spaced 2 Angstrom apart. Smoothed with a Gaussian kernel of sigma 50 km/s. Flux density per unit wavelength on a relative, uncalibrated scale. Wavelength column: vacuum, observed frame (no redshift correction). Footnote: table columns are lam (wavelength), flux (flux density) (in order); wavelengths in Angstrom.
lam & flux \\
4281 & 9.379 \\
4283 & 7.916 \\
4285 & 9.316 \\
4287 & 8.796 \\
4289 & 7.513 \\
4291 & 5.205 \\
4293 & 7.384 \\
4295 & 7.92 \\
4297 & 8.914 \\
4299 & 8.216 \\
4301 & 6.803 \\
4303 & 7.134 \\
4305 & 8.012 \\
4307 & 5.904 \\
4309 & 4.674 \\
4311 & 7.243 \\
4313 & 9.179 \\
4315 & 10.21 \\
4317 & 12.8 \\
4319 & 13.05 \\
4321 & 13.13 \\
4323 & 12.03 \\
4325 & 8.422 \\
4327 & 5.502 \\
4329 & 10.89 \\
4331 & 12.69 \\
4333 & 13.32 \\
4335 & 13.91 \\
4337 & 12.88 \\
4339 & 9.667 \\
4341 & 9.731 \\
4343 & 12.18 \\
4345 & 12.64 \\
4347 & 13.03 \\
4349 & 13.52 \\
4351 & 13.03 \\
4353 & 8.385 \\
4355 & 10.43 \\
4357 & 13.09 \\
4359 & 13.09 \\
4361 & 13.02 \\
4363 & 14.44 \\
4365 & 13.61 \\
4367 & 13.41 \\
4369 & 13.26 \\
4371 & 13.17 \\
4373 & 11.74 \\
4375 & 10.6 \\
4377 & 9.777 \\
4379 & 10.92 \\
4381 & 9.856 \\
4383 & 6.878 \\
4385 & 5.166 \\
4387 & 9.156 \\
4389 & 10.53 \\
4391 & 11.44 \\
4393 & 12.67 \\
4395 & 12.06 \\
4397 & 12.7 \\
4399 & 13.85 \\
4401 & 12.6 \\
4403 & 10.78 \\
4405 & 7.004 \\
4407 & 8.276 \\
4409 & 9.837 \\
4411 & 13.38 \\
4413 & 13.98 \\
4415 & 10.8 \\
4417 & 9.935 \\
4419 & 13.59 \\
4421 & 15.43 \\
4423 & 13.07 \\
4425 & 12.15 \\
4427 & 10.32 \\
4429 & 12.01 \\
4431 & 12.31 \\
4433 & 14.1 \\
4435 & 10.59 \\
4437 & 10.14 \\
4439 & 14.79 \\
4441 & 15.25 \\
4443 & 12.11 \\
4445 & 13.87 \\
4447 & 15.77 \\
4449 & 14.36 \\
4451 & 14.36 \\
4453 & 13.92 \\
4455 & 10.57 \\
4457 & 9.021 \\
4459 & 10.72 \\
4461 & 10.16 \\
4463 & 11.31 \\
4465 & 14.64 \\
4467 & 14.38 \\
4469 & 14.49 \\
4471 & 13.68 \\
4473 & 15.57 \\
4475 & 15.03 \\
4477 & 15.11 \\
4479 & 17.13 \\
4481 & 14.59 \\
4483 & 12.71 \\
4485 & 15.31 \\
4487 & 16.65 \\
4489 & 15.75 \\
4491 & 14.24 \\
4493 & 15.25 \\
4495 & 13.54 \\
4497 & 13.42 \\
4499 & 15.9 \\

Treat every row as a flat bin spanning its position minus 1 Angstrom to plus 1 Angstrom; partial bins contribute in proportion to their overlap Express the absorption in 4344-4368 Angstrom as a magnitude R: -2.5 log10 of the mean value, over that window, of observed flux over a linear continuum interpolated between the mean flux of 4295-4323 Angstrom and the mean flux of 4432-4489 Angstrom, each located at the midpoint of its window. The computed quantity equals -0.21 mag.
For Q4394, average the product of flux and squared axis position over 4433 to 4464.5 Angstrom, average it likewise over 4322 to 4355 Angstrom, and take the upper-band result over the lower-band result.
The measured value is 1.2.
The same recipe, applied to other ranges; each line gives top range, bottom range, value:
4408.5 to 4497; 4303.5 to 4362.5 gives 1.29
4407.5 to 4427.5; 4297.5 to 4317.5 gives 1.62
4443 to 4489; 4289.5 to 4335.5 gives 1.61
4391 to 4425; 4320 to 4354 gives 1.07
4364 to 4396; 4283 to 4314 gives 1.51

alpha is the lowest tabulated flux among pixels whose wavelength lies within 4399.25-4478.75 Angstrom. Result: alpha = 7.004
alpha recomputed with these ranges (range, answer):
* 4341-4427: 5.166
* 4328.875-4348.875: 9.667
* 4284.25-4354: 4.674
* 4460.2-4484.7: 10.16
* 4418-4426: 12.15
